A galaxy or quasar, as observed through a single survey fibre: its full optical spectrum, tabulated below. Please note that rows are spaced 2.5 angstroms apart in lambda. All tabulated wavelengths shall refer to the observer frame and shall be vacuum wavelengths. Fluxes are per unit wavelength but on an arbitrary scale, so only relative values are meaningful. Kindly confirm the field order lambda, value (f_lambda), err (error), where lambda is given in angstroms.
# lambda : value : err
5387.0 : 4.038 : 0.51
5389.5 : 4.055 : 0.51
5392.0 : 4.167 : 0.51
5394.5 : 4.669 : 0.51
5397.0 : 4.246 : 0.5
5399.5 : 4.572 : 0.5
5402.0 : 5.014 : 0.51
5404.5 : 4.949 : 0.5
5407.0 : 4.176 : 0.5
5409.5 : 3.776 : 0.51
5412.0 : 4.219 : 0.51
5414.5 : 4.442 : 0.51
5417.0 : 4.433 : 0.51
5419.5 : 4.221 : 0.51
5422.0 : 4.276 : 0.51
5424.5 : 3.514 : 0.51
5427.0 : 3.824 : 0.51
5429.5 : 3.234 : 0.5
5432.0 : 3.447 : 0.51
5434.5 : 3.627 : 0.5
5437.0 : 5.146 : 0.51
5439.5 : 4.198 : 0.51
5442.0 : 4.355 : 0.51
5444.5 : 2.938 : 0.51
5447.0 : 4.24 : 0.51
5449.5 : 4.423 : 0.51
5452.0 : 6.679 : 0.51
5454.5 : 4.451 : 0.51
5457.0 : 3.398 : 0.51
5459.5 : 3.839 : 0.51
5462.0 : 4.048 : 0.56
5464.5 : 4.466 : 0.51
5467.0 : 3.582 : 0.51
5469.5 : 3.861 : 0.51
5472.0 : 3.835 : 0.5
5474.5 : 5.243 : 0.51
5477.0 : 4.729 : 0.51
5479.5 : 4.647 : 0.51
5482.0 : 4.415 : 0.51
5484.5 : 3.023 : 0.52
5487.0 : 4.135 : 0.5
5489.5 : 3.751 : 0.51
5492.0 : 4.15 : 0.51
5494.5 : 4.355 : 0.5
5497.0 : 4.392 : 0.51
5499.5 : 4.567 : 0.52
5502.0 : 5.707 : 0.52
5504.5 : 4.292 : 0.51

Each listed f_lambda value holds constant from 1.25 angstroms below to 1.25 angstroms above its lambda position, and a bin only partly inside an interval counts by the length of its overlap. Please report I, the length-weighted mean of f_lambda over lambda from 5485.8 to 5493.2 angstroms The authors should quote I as 4.01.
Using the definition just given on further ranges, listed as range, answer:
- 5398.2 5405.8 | 4.84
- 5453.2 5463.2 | 3.95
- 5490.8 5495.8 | 4.25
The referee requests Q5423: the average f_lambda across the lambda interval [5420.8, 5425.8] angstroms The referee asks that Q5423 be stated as 3.89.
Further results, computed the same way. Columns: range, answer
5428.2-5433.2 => 3.34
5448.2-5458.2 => 4.74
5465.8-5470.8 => 3.72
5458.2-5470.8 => 3.96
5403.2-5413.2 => 4.28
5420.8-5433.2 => 3.66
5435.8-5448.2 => 4.17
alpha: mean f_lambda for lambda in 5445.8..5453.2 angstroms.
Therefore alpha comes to 5.11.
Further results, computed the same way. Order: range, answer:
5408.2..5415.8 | 4.15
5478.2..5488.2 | 4.06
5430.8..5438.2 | 4.07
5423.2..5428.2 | 3.67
